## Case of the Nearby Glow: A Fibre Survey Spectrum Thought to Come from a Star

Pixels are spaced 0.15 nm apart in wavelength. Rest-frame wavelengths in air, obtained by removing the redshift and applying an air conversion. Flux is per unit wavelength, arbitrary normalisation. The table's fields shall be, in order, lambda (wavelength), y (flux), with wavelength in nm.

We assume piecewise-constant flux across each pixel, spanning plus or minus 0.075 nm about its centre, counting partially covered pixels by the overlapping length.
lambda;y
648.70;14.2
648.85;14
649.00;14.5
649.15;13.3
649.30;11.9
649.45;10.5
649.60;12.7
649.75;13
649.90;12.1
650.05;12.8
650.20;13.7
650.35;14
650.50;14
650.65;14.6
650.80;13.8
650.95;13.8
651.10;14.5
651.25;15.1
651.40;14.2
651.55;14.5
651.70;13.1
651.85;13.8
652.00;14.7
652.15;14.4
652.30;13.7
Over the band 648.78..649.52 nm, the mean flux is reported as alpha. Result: 12.8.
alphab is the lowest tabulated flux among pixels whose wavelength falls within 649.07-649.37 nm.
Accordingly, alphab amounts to 11.9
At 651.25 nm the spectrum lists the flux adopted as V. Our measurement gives 15.1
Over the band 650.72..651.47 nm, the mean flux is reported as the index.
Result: 14.3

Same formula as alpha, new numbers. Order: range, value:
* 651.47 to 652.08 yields 14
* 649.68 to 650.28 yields 12.9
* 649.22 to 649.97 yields 12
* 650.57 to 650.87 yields 14.2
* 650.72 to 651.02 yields 13.8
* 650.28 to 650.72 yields 14.2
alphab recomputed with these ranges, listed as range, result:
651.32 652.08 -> 13.1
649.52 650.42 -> 12.1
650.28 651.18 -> 13.8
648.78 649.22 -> 13.3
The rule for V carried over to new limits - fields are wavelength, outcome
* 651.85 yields 13.8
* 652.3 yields 13.7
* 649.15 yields 13.3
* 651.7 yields 13.1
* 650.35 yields 14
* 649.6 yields 12.7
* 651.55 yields 14.5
